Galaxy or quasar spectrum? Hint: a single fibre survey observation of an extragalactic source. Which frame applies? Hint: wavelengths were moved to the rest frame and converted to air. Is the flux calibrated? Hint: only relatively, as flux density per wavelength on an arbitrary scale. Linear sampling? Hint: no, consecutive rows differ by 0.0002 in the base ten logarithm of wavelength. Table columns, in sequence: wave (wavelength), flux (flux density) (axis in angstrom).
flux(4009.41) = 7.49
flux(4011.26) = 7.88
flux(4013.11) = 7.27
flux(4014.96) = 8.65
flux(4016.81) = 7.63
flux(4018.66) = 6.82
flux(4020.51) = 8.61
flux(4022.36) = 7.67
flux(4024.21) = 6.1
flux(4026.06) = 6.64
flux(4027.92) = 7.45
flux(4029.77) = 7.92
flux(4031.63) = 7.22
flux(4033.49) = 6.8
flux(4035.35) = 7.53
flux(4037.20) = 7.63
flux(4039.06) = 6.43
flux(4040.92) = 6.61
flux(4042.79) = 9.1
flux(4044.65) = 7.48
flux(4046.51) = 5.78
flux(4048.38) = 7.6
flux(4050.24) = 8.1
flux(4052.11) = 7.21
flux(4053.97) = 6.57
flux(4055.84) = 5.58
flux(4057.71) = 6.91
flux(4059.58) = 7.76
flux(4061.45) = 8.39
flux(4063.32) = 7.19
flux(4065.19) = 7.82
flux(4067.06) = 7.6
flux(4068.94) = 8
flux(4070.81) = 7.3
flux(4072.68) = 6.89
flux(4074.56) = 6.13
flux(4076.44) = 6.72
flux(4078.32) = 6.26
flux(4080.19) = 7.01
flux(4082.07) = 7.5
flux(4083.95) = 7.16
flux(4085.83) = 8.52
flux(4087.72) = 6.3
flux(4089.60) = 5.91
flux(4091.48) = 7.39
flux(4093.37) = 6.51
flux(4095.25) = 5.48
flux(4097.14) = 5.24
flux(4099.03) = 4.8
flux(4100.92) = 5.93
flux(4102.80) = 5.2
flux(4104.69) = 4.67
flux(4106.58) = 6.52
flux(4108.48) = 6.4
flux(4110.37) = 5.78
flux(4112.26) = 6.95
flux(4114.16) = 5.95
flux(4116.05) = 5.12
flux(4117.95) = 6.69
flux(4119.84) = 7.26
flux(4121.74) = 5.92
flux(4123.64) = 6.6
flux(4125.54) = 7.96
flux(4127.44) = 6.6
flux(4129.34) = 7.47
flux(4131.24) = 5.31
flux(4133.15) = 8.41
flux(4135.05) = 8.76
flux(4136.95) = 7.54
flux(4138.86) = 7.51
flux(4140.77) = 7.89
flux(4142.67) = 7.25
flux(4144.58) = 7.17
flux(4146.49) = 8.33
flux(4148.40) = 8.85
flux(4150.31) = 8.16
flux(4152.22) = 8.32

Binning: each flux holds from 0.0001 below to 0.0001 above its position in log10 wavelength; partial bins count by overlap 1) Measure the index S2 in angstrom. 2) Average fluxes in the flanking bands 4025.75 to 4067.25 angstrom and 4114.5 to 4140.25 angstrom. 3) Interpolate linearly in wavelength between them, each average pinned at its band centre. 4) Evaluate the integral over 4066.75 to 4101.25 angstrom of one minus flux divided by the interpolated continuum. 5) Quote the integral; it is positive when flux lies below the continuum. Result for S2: 2.4 angstrom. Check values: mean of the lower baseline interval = 7.28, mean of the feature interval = 6.66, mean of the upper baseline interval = 7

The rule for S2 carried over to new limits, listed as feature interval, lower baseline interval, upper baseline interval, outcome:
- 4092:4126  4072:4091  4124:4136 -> 5.3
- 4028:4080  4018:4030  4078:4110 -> -2.7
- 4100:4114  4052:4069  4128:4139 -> 2.8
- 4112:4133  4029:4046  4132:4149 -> 3.3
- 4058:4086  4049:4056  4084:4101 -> -2.6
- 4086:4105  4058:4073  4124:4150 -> 4.3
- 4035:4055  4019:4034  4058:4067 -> 0.7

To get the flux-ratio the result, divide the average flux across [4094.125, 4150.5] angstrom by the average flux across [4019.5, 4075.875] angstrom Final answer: 0.9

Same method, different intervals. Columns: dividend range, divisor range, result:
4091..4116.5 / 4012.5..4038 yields 0.79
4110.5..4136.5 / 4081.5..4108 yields 1.10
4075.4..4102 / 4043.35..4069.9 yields 0.89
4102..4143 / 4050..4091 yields 0.94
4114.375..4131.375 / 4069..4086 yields 0.94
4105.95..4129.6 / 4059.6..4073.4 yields 0.86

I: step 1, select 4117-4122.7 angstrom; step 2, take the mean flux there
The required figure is 6.62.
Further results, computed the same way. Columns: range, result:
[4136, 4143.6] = 7.55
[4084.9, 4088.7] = 7.38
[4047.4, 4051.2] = 7.81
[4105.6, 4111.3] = 6.22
